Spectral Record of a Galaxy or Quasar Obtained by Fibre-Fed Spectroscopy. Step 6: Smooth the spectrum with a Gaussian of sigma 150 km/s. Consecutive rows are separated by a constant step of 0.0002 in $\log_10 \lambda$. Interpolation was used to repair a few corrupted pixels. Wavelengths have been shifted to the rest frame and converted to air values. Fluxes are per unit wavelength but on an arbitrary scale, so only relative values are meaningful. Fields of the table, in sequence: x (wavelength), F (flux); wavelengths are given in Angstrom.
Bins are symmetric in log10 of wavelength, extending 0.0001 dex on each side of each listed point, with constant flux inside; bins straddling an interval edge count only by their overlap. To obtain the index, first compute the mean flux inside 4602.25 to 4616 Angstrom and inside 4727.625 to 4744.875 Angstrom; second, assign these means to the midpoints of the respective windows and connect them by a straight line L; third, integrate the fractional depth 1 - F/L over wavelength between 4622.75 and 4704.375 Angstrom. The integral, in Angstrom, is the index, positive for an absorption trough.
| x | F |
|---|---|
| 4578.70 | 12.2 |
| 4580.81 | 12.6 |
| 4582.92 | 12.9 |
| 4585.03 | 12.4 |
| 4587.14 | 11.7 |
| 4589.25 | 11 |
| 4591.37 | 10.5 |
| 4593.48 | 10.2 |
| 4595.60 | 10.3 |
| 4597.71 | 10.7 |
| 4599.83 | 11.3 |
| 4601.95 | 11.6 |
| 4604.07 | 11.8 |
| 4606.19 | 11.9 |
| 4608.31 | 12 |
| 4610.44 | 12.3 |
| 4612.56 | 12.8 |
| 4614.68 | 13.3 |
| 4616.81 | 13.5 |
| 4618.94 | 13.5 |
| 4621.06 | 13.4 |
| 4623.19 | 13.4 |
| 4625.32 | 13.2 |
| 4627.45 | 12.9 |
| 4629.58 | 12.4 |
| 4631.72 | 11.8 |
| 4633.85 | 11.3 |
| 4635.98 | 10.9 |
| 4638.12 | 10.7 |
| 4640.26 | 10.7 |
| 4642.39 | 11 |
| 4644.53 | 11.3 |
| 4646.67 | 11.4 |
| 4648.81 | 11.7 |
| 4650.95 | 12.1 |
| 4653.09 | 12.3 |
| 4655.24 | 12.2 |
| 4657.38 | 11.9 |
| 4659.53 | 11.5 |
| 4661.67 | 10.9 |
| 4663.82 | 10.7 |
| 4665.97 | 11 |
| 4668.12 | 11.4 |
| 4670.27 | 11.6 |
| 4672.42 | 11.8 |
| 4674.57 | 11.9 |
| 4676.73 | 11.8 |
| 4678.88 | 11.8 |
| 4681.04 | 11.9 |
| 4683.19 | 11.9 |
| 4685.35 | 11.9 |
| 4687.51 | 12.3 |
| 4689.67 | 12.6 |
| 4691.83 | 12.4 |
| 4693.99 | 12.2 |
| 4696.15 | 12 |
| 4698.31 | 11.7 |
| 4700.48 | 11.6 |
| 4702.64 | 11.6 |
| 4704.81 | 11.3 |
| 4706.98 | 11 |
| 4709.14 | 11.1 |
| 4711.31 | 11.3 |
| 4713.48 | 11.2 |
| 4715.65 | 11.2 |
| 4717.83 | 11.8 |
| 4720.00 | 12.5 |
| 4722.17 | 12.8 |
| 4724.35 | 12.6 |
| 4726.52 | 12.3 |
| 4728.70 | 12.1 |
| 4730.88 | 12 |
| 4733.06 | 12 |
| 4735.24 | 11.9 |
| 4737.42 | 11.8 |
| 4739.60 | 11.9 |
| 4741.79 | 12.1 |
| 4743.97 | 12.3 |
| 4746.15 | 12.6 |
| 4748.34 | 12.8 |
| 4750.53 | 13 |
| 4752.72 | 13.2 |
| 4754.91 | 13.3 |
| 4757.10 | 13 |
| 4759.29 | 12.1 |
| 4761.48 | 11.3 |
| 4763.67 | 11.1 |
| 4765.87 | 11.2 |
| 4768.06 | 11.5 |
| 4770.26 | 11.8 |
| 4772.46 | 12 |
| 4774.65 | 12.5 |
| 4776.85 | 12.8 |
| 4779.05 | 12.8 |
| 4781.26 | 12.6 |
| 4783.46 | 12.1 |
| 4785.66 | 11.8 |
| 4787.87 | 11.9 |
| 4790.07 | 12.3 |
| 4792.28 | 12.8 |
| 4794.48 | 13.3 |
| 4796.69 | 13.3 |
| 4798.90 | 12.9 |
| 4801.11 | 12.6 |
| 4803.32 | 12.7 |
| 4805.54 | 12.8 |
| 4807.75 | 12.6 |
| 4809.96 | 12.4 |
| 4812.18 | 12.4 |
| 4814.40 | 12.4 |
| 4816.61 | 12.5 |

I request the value 2.9 Angstrom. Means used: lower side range 12.3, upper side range 12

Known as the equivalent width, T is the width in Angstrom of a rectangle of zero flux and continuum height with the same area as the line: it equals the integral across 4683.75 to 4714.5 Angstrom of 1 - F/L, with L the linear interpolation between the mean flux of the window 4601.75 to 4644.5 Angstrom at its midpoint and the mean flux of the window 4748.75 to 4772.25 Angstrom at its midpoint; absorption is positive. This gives 1.1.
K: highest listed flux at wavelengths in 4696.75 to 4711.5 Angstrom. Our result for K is 11.7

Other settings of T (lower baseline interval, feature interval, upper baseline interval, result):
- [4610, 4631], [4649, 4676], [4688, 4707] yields 1.76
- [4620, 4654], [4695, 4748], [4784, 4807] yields 1.79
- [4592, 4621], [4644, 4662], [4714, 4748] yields 0.43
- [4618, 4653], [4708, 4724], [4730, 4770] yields 0.49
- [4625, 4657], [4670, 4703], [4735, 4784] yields -0.12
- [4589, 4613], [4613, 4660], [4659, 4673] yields -3.47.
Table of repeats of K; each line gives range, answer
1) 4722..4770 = 13.3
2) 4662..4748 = 12.8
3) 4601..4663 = 13.5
